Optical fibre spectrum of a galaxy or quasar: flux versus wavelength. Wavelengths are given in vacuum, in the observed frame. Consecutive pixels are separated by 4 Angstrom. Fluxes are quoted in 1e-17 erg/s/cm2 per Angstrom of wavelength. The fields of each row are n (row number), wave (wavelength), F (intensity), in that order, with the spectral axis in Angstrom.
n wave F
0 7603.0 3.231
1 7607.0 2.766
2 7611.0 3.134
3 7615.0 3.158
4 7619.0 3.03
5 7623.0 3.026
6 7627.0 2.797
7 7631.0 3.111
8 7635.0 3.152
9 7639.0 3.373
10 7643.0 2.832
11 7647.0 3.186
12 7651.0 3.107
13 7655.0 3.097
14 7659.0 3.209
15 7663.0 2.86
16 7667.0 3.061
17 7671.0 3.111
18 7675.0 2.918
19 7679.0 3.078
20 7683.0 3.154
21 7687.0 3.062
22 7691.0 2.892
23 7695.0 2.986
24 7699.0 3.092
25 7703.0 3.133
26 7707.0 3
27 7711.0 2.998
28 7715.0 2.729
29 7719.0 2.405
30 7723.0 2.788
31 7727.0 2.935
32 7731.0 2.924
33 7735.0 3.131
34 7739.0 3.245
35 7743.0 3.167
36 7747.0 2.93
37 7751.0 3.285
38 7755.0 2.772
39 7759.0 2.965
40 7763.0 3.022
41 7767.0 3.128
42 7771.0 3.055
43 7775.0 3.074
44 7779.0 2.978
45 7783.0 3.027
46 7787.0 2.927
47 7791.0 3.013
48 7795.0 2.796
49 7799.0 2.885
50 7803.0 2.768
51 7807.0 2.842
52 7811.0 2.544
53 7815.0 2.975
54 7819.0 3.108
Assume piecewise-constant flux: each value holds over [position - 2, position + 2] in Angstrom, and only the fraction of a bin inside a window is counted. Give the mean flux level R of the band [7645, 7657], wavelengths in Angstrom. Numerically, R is 3.13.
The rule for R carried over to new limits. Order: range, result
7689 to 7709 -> 3.02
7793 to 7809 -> 2.82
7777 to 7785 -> 3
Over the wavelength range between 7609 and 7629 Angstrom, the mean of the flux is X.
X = 3.03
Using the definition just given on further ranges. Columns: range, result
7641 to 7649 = 3.01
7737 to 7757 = 3.08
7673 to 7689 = 3.05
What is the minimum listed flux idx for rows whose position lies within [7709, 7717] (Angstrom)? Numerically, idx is 2.729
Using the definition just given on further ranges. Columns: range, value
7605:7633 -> 2.766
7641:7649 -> 2.832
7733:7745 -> 3.131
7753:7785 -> 2.772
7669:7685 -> 2.918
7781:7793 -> 2.927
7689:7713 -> 2.892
